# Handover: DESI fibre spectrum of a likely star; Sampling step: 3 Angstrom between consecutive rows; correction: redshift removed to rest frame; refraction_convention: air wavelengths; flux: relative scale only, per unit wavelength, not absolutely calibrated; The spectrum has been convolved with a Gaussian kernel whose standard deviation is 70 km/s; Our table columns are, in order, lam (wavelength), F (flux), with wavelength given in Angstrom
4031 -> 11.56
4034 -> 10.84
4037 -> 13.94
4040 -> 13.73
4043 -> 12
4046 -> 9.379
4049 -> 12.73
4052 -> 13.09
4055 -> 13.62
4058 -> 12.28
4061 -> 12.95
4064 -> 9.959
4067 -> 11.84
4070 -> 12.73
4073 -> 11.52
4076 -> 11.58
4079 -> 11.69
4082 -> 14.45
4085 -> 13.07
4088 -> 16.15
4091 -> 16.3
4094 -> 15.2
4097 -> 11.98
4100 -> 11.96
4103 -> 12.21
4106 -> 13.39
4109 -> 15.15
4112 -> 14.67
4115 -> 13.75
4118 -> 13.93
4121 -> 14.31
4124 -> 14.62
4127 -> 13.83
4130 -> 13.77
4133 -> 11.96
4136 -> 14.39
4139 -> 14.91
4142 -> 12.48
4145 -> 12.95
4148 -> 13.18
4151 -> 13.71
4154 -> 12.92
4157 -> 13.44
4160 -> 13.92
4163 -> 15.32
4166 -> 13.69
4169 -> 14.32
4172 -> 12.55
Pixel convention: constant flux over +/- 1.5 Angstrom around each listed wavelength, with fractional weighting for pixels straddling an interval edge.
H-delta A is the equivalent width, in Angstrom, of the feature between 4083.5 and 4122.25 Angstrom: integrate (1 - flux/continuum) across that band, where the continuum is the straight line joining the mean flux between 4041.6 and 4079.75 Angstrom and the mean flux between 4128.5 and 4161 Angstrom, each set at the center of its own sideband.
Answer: -4.0 Angstrom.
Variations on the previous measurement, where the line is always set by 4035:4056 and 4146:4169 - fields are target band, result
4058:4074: 1.17 Angstrom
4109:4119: -0.74 Angstrom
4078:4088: -0.48 Angstrom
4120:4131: -0.59 Angstrom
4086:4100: -1.56 Angstrom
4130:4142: -0.06 Angstrom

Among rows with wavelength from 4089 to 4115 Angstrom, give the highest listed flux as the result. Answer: 16.3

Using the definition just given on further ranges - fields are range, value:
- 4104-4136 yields 15.15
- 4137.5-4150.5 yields 14.91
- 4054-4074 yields 13.62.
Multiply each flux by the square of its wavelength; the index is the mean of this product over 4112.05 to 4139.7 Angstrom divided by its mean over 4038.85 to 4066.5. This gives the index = 1.19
